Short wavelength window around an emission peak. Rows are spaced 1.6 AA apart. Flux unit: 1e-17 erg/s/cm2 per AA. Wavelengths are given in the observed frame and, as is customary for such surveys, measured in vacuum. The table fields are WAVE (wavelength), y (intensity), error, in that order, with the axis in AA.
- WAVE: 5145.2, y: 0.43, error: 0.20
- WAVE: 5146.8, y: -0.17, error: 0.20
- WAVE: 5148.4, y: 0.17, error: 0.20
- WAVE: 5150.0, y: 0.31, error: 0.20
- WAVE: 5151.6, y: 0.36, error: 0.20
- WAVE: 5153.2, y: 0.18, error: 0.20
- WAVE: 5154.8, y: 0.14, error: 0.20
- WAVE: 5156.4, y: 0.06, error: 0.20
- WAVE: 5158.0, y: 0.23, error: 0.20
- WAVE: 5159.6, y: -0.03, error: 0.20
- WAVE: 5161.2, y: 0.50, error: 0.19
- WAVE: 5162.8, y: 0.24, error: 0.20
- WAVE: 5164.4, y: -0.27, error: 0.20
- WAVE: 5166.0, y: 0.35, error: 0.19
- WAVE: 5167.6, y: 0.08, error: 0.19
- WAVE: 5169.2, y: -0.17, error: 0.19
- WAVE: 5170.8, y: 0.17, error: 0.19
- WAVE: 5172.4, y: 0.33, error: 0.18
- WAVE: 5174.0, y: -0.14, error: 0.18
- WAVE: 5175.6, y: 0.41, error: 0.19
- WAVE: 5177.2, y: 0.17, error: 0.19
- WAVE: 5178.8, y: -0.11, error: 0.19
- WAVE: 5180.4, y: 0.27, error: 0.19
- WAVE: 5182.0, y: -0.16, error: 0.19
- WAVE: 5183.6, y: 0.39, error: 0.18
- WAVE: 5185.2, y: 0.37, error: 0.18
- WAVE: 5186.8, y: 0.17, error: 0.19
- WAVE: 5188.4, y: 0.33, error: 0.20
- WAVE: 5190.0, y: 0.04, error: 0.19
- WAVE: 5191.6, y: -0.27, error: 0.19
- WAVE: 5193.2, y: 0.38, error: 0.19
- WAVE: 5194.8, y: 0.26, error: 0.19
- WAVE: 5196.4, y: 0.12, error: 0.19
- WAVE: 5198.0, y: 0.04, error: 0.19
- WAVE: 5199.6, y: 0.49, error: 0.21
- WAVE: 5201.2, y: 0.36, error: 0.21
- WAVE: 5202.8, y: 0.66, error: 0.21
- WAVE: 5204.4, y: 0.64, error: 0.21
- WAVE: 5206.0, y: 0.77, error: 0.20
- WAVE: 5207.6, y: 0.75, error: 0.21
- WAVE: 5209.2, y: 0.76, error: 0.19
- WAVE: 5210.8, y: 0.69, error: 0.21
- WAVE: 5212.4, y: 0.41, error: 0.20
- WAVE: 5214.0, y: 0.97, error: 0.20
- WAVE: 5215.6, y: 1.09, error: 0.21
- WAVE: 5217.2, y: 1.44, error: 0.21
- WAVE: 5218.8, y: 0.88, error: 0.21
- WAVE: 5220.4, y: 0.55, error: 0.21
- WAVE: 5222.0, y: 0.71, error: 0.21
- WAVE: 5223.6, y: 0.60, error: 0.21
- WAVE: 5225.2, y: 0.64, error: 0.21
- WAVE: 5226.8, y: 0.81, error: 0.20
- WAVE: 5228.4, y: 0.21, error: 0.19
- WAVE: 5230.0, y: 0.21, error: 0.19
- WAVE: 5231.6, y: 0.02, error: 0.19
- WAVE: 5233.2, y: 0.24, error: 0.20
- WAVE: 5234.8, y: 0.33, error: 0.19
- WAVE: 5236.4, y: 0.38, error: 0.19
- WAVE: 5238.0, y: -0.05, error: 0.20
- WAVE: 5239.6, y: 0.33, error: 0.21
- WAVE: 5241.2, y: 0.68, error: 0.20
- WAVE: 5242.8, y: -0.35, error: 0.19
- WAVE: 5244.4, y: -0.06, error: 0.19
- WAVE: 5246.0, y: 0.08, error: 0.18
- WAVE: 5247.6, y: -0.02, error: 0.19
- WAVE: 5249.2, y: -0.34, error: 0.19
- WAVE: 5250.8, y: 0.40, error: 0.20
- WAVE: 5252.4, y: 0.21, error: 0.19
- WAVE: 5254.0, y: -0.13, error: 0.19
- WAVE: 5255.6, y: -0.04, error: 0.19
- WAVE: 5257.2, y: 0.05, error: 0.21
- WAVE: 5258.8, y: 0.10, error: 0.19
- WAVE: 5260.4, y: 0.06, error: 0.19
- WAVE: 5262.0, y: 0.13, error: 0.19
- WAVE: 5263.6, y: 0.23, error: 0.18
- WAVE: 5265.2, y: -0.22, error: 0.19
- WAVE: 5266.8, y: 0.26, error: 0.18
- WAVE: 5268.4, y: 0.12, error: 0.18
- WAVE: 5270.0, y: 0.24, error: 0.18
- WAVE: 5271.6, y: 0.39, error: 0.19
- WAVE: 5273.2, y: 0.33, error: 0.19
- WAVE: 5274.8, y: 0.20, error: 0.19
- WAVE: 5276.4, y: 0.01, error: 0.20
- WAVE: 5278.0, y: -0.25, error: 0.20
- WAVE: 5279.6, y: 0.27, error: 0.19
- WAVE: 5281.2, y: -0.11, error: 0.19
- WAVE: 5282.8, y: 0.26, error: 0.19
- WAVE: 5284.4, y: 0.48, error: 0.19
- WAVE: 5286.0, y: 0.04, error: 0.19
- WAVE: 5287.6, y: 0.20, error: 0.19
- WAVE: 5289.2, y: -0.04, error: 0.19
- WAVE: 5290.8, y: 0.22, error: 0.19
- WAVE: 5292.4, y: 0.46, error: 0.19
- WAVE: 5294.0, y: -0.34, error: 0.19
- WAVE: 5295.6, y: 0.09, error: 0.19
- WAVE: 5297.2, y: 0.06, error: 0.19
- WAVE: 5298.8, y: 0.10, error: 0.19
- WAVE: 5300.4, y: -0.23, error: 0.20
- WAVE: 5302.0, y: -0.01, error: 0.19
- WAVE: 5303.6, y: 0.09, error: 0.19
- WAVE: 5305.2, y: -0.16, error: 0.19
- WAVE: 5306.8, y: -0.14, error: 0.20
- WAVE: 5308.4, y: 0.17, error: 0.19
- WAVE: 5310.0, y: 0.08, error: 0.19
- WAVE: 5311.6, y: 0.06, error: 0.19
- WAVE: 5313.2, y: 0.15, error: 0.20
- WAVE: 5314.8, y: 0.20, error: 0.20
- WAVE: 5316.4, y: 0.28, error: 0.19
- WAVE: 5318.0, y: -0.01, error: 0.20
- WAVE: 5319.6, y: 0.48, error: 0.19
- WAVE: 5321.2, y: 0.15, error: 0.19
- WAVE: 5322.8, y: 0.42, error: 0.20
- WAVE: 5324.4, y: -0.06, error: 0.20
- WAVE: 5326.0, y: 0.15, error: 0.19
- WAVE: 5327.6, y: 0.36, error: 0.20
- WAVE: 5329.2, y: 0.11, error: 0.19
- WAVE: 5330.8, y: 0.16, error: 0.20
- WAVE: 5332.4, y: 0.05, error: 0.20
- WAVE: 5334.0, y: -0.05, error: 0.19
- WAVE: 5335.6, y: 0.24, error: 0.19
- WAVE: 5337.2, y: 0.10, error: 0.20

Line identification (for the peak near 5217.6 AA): C IV 1549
